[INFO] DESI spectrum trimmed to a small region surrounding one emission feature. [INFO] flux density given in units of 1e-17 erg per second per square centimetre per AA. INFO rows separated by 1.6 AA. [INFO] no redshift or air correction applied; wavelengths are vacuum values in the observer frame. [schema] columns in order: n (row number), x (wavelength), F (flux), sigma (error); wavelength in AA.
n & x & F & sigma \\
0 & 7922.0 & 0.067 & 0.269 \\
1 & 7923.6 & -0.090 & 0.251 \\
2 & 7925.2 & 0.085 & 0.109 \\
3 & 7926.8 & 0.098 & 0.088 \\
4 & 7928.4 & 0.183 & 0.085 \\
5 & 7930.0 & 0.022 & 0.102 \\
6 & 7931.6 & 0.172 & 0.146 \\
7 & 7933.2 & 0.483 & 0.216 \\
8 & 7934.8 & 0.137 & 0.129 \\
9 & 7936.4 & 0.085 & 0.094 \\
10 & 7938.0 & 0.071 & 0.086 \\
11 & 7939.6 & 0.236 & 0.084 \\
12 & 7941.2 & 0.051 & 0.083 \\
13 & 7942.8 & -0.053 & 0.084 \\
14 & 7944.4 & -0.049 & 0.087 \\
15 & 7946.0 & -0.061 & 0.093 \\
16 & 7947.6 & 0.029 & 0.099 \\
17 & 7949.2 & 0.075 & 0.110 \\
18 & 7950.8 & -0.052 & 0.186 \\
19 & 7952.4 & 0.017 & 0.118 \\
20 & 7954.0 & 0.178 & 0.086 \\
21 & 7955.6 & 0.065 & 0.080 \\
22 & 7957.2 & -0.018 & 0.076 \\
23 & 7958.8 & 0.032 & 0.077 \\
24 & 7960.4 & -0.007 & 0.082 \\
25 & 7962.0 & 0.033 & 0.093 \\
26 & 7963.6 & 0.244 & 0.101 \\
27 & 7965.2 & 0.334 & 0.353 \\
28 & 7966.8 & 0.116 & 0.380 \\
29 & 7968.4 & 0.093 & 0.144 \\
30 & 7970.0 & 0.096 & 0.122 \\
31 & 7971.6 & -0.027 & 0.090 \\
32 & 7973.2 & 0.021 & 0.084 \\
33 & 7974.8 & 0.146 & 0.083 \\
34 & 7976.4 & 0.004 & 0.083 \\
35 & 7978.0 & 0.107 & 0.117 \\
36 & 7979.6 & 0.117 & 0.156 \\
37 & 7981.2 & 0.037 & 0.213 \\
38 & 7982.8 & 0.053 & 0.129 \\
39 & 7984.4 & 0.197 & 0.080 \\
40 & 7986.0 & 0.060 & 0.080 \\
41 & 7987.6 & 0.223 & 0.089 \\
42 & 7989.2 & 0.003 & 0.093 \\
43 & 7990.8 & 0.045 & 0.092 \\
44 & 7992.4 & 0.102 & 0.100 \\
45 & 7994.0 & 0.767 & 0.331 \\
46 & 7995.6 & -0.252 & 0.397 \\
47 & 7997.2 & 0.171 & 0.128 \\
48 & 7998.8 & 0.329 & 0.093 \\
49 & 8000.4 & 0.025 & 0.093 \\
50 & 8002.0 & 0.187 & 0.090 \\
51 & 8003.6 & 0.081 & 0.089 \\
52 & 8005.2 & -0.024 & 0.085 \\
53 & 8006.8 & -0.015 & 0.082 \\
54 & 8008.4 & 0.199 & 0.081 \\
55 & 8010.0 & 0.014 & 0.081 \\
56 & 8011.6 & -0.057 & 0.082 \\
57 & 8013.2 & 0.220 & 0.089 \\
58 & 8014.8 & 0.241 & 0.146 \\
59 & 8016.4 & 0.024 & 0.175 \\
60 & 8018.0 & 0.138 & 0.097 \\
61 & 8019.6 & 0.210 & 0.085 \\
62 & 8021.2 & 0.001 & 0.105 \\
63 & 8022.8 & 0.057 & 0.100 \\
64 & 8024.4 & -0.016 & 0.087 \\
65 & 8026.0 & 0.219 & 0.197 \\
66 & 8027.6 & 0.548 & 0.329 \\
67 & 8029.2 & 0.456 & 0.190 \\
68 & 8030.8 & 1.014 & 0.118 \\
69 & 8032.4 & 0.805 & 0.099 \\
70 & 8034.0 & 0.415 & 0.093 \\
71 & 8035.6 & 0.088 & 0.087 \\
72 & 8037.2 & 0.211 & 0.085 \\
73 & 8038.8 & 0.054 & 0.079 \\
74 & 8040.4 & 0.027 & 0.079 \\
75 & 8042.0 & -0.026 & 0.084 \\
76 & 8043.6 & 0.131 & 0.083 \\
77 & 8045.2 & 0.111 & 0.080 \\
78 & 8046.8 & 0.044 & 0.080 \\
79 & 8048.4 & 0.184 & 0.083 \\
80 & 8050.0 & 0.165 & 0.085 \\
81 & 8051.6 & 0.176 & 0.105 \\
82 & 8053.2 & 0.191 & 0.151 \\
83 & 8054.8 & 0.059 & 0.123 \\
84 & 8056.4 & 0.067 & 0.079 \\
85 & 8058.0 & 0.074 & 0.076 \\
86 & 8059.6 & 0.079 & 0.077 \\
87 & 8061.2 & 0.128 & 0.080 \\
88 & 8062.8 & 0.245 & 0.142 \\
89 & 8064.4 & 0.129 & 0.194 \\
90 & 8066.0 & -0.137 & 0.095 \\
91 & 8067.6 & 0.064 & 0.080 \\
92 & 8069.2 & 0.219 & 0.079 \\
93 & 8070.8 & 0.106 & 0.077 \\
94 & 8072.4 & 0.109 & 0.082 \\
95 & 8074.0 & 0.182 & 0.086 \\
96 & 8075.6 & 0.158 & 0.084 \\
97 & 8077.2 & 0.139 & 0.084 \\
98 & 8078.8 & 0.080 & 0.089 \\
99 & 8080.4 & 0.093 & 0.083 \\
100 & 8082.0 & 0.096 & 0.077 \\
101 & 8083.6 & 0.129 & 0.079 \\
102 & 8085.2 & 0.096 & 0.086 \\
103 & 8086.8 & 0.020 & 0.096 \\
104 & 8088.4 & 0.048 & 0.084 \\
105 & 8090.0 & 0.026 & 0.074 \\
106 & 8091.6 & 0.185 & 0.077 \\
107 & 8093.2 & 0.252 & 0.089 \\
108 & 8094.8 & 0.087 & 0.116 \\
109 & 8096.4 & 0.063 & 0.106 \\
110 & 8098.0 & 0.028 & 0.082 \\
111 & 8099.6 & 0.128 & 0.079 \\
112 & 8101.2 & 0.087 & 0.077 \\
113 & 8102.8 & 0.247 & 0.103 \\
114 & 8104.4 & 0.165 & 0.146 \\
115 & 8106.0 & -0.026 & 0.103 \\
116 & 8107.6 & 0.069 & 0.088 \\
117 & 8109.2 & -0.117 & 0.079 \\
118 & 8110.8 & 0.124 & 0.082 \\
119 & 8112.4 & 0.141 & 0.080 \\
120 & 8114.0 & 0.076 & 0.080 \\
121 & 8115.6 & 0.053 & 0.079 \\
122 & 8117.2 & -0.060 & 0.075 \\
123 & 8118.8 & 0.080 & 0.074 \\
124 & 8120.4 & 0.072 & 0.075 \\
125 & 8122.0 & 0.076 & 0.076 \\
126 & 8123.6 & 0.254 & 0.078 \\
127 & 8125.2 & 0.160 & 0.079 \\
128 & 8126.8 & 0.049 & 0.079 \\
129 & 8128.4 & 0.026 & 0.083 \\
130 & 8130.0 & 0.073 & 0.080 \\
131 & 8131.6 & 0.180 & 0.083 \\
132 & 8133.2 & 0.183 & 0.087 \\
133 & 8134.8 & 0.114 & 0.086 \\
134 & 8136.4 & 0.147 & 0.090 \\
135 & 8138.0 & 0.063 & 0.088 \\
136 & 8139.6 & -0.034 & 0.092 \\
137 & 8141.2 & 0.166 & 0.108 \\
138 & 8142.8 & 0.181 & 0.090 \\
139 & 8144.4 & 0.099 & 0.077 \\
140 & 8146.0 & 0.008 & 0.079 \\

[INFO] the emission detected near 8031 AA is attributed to H-gamma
